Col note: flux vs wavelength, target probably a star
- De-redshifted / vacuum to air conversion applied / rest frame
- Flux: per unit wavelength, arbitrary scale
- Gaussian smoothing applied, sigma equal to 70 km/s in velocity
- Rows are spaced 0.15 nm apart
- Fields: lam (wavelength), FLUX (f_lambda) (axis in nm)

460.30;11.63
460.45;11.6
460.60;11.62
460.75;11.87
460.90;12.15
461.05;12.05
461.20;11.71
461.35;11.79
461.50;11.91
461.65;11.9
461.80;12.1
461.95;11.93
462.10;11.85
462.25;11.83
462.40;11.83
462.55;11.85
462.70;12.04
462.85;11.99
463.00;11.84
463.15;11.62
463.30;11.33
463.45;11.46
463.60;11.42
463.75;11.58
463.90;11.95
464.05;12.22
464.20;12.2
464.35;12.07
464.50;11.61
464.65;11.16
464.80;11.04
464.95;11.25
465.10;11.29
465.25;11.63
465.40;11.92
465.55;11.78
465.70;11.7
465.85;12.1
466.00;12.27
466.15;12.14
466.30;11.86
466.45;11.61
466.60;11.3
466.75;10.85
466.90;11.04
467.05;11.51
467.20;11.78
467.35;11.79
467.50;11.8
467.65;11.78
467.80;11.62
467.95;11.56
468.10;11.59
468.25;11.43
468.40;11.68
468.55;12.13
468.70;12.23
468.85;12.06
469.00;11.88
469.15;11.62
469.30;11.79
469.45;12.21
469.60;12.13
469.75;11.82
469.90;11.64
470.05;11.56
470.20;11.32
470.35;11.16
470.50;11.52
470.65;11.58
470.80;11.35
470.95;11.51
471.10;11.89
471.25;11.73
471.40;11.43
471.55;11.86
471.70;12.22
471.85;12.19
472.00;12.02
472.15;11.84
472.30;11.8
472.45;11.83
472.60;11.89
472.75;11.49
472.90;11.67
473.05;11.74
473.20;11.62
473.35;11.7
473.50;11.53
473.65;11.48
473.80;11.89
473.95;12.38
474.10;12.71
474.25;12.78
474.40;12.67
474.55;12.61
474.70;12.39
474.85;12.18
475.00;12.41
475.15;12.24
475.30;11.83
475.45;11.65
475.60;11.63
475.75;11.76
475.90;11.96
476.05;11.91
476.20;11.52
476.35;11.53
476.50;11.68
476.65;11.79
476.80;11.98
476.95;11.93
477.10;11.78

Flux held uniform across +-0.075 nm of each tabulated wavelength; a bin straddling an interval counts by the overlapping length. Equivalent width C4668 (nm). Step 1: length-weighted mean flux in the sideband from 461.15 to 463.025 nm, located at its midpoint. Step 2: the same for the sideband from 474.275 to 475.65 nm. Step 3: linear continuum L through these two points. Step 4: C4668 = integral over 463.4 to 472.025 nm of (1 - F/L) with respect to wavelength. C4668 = 0.24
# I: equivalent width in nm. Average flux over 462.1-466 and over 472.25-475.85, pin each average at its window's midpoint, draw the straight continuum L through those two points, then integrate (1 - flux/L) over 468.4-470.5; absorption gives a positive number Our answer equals 0.01 nm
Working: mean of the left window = 11.7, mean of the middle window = 11.8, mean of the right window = 12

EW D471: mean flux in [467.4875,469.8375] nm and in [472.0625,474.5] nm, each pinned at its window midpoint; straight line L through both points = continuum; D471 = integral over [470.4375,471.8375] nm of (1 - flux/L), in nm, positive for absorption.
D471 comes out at 0.02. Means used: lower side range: 11.8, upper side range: 11.9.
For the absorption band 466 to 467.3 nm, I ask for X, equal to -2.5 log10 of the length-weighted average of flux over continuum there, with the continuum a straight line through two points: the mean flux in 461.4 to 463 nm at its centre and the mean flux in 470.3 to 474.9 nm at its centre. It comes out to 0.03 mag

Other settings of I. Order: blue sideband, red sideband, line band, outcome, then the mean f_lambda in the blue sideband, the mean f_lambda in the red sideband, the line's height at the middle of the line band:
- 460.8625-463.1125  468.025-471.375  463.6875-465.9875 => 0.02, 11.9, 11.7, 11.8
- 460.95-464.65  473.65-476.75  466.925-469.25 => 0.03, 11.8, 12.1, 11.9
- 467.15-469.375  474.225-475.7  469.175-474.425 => 0.08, 11.8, 12.2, 12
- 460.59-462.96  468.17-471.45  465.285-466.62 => -0.01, 11.9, 11.7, 11.8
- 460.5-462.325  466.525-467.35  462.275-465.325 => -0.01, 11.9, 11.3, 11.7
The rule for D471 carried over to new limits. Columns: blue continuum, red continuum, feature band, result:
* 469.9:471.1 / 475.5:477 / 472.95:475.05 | -0.09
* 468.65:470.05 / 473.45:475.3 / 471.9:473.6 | 0.06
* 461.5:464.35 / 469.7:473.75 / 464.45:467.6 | 0.05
